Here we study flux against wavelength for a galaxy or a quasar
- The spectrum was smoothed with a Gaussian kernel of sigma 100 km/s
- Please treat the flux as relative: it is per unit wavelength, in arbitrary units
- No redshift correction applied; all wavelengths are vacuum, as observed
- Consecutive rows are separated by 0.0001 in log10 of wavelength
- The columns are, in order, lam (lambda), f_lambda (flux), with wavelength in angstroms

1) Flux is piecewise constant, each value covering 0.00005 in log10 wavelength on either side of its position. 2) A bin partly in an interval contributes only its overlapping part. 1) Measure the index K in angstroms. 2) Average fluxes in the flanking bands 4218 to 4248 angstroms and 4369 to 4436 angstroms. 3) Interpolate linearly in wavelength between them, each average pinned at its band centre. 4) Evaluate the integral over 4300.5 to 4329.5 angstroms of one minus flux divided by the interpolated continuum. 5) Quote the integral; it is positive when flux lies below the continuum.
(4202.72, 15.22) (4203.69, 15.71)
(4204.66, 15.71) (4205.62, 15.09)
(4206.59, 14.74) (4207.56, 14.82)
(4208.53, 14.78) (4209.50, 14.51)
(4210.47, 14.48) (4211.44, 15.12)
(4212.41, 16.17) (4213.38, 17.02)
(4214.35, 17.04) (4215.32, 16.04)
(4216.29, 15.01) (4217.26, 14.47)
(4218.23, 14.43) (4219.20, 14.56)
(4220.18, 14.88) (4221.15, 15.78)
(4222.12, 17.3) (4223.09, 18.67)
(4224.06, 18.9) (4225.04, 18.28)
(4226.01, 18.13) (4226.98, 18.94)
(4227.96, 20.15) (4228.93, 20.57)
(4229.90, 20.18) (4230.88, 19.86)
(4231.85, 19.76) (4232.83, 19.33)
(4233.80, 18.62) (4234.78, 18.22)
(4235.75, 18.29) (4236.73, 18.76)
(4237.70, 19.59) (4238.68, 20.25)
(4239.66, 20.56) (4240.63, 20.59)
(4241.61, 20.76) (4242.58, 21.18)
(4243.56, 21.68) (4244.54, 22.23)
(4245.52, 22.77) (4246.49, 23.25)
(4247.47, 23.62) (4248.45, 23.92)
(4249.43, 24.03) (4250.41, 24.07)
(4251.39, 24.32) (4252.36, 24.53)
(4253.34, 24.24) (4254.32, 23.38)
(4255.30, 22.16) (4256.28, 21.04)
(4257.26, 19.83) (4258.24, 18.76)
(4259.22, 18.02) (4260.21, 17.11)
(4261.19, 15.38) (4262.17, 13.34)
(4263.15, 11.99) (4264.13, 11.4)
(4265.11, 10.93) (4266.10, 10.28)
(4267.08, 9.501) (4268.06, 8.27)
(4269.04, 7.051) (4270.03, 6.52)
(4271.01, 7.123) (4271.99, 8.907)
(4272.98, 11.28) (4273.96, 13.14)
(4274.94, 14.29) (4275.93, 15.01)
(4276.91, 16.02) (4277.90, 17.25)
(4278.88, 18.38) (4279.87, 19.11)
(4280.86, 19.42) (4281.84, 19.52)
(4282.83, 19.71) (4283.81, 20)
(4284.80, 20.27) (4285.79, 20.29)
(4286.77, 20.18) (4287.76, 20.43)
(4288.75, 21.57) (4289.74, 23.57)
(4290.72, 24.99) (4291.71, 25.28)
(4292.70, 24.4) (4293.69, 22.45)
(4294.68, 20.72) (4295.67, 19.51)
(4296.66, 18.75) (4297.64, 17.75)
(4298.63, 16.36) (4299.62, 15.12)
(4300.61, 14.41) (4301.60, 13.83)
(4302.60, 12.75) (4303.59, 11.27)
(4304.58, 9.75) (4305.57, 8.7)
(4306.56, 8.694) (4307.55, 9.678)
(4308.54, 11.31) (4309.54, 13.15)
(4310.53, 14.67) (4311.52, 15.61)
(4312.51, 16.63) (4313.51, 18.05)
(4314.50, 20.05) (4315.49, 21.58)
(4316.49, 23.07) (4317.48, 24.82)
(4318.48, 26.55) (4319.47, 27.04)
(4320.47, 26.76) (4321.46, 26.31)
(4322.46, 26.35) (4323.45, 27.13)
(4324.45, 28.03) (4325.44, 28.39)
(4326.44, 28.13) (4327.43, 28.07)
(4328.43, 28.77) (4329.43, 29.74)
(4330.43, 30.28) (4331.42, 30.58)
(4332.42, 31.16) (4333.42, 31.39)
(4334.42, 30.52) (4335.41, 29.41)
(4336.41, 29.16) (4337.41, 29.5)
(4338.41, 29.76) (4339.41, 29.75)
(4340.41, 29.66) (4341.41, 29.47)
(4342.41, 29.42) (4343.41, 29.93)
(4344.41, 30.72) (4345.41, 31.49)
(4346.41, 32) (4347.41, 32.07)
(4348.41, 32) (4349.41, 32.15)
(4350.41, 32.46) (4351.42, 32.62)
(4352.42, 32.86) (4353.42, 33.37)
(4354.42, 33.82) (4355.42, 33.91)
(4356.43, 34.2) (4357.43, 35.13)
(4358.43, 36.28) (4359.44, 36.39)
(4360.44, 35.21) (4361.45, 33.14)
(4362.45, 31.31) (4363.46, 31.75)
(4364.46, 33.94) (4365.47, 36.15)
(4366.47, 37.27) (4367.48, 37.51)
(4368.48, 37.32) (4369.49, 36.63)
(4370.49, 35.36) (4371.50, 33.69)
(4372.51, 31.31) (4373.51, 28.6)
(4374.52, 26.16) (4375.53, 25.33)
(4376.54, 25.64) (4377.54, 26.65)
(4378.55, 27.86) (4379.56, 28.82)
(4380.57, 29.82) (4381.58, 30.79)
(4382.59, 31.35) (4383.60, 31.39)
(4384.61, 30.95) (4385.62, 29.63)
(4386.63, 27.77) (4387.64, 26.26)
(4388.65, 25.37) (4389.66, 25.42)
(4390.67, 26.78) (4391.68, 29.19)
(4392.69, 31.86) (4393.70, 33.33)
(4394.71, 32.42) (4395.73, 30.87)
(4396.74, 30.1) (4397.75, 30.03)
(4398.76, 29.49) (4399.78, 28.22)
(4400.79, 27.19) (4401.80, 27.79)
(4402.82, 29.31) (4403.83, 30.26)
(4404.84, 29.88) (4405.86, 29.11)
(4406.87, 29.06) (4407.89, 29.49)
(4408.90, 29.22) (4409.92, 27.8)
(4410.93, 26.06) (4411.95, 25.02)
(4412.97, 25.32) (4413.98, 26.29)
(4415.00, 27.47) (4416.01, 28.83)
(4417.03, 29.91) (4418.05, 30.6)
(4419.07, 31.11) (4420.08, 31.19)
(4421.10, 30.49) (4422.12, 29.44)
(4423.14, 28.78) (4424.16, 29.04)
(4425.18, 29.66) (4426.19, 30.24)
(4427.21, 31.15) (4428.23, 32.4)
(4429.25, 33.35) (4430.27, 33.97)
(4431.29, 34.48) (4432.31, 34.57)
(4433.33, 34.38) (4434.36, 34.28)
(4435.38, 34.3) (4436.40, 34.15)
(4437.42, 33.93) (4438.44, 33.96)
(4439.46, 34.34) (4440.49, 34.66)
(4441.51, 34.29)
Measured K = 5.5 angstroms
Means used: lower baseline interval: 19.4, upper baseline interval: 29.8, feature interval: 19.9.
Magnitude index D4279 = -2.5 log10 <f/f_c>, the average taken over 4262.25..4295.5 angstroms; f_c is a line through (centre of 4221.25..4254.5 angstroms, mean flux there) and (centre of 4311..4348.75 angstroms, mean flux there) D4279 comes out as 0.42 mag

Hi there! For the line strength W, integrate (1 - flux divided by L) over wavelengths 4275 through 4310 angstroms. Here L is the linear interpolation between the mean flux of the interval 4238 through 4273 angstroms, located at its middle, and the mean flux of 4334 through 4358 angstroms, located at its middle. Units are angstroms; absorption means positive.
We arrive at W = 8.6 angstroms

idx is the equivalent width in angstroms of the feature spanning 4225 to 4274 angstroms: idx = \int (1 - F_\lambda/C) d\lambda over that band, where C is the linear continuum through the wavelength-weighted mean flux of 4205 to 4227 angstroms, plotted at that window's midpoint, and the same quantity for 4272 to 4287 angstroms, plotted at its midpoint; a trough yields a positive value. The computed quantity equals -4.08 angstroms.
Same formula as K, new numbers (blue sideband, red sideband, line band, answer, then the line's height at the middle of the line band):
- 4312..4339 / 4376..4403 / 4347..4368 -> -4.5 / 28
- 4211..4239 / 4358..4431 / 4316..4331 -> -1.4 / 25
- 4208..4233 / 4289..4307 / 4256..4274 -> 4.9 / 17.1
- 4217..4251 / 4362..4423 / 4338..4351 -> -2.0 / 26.8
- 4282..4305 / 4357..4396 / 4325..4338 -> -2.7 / 24.6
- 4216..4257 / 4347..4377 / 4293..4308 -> 6.7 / 26.7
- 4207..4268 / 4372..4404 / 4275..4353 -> 2.7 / 23.7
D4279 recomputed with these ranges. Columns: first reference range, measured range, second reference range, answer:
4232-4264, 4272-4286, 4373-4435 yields 0.29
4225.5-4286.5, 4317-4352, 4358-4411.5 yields -0.15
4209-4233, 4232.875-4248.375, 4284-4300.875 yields -0.15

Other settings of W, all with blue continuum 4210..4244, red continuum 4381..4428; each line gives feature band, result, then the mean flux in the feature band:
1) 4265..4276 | 5.7 angstroms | 9.98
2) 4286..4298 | 0.3 angstroms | 21.7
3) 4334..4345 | -2.0 angstroms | 29.8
